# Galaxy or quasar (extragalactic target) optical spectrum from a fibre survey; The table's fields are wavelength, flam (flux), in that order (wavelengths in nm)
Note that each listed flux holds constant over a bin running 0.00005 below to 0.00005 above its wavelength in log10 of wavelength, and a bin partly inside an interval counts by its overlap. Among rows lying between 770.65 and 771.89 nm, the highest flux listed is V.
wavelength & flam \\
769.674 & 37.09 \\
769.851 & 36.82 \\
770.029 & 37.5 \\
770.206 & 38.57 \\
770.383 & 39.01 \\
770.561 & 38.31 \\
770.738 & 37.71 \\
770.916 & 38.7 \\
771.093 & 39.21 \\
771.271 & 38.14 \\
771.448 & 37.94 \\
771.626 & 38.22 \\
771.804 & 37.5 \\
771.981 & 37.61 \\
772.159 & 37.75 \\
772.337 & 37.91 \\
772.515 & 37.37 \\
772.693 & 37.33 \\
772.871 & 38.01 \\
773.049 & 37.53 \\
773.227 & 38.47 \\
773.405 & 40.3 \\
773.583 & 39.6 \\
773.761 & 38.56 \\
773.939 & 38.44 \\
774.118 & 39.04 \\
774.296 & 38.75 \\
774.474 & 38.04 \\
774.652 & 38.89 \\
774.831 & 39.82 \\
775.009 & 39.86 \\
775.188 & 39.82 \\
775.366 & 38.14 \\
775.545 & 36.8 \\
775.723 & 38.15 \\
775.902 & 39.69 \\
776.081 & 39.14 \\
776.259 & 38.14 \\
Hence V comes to 39.21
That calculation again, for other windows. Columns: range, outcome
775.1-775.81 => 39.82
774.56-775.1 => 39.86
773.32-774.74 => 40.3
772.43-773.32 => 38.47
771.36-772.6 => 38.22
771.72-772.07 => 37.61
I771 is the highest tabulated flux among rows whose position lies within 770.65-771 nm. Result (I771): 38.7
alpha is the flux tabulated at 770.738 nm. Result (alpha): 37.71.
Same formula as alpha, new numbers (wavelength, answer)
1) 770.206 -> 38.57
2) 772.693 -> 37.33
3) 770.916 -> 38.7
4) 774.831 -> 39.82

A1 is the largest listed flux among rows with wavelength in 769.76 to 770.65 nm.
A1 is 39.01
